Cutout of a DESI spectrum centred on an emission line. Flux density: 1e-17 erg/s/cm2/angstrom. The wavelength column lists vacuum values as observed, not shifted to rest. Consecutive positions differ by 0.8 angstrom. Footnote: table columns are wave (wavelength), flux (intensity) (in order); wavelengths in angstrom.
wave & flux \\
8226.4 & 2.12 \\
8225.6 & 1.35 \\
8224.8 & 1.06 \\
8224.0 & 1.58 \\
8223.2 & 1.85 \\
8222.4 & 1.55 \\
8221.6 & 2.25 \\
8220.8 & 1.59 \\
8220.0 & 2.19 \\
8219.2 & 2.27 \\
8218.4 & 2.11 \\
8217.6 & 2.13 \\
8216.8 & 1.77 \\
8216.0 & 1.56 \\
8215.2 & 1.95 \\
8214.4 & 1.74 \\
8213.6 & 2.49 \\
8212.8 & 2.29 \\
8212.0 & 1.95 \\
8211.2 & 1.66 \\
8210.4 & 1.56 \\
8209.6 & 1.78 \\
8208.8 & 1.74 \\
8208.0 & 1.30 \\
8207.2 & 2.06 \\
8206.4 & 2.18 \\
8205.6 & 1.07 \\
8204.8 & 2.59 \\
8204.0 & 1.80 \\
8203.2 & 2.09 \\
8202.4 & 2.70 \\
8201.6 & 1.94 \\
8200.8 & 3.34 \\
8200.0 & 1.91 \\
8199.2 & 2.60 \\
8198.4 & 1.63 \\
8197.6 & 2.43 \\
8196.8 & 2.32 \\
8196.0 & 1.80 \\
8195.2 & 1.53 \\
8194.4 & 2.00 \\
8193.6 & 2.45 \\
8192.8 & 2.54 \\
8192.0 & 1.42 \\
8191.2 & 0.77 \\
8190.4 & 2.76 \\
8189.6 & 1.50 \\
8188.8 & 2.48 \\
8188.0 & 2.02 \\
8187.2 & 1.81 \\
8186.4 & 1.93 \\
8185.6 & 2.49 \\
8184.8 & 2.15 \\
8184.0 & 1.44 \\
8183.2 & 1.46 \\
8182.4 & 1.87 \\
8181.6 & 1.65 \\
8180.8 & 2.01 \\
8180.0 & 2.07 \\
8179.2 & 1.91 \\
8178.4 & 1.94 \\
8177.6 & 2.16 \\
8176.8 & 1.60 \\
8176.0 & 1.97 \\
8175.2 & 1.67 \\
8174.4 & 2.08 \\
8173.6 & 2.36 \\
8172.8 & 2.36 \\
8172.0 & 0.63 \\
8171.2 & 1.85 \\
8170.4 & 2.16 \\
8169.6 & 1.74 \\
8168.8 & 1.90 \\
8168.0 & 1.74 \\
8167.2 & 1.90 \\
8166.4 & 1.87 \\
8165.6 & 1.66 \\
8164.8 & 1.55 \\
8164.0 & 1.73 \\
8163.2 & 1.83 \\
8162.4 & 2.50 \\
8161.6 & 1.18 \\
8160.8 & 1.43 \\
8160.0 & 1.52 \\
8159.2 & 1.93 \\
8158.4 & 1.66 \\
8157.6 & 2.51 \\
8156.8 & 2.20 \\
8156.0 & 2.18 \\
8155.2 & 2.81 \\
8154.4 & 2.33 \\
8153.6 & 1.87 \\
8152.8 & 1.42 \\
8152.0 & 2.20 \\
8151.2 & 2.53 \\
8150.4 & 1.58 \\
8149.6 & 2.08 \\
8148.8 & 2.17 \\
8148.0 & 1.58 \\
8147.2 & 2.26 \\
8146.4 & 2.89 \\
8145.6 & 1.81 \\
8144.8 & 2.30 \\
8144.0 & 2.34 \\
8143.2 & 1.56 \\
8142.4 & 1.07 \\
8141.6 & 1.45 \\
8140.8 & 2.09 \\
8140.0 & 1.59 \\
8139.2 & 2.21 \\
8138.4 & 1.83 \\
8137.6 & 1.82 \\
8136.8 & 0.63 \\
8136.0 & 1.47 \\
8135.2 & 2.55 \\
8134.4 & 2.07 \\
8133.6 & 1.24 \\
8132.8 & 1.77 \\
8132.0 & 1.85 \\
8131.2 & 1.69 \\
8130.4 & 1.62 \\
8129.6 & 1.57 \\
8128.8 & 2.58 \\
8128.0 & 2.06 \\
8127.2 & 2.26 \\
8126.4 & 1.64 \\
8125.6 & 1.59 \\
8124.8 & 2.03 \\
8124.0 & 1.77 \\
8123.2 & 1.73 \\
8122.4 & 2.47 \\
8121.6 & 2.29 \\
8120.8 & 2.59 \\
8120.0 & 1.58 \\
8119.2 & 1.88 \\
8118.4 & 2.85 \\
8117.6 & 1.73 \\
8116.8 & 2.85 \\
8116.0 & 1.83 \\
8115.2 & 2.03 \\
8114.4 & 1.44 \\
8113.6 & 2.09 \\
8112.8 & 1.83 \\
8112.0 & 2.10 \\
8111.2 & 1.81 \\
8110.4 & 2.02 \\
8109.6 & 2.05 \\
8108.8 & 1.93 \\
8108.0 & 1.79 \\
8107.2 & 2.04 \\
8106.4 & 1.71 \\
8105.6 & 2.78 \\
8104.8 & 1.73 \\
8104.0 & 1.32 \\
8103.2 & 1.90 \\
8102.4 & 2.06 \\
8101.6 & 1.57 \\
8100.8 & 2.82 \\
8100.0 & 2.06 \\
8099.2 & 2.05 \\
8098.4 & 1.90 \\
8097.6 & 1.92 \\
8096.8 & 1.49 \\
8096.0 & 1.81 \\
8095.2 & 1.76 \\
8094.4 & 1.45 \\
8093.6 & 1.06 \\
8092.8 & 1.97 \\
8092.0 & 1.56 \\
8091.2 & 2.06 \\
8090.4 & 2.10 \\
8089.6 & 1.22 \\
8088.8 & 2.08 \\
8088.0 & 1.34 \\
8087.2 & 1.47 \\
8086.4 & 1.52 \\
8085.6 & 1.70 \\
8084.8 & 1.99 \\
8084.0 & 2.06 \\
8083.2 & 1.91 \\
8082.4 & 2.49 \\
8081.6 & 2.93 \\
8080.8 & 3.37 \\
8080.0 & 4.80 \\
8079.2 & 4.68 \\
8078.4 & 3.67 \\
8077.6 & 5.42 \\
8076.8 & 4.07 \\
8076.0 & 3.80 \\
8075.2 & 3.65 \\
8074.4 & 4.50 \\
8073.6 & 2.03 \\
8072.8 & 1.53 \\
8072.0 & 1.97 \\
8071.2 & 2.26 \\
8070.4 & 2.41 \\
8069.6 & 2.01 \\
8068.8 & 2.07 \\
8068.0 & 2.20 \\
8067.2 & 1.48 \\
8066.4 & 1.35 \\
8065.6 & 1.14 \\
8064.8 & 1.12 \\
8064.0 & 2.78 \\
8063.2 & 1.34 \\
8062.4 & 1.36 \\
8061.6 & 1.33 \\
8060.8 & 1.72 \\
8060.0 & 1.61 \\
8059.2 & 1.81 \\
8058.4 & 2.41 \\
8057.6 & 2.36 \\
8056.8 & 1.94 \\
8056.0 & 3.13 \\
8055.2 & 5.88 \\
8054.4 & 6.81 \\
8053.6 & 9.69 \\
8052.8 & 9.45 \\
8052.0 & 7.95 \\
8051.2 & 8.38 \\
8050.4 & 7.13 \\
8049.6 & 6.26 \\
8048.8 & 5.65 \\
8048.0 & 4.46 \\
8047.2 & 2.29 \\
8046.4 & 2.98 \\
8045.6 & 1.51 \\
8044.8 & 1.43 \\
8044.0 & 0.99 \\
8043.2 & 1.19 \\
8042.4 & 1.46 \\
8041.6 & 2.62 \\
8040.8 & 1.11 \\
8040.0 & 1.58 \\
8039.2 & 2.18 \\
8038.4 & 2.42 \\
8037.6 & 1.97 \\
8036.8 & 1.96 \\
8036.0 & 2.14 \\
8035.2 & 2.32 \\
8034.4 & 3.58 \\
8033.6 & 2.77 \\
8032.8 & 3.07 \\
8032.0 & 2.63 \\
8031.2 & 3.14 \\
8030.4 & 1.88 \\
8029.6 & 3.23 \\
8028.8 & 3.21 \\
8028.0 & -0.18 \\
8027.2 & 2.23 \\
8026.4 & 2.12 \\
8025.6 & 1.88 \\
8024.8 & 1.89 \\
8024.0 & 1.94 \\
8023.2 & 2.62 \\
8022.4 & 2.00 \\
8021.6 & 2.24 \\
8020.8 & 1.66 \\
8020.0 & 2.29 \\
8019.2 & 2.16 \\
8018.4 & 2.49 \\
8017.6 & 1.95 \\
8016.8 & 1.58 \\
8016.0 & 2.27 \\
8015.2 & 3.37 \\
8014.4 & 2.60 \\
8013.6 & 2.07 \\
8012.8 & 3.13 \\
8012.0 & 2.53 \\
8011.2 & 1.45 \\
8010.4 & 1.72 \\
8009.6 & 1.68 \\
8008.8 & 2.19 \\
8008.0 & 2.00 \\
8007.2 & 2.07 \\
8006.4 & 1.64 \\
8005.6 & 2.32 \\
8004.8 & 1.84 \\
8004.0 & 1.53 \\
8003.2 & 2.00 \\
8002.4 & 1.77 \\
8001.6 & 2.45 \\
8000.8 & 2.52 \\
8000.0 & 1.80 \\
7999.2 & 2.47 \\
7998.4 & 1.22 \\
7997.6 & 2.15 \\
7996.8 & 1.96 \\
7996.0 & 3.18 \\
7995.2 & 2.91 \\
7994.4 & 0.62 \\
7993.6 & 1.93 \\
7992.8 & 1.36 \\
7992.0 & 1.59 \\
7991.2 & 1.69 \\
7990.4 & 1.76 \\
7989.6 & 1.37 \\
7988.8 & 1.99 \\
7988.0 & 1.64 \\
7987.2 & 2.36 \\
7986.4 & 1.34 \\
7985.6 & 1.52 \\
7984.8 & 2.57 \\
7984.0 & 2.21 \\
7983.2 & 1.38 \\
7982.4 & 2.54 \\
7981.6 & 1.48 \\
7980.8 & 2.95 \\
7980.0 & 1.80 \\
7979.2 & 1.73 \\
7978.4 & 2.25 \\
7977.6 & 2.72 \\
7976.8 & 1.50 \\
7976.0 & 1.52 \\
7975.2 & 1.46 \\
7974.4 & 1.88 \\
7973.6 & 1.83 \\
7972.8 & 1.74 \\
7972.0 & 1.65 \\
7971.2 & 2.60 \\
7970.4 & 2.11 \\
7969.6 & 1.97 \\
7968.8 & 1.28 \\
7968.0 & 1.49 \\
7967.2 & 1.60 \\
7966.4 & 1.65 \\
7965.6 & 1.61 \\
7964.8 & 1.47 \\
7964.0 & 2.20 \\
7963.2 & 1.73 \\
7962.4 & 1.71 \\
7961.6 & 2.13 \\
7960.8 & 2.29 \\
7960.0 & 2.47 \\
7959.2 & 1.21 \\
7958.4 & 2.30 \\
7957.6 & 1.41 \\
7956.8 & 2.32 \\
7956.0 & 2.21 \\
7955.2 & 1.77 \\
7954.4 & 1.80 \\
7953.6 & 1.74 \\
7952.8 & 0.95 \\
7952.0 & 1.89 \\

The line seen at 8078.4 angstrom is [N II]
